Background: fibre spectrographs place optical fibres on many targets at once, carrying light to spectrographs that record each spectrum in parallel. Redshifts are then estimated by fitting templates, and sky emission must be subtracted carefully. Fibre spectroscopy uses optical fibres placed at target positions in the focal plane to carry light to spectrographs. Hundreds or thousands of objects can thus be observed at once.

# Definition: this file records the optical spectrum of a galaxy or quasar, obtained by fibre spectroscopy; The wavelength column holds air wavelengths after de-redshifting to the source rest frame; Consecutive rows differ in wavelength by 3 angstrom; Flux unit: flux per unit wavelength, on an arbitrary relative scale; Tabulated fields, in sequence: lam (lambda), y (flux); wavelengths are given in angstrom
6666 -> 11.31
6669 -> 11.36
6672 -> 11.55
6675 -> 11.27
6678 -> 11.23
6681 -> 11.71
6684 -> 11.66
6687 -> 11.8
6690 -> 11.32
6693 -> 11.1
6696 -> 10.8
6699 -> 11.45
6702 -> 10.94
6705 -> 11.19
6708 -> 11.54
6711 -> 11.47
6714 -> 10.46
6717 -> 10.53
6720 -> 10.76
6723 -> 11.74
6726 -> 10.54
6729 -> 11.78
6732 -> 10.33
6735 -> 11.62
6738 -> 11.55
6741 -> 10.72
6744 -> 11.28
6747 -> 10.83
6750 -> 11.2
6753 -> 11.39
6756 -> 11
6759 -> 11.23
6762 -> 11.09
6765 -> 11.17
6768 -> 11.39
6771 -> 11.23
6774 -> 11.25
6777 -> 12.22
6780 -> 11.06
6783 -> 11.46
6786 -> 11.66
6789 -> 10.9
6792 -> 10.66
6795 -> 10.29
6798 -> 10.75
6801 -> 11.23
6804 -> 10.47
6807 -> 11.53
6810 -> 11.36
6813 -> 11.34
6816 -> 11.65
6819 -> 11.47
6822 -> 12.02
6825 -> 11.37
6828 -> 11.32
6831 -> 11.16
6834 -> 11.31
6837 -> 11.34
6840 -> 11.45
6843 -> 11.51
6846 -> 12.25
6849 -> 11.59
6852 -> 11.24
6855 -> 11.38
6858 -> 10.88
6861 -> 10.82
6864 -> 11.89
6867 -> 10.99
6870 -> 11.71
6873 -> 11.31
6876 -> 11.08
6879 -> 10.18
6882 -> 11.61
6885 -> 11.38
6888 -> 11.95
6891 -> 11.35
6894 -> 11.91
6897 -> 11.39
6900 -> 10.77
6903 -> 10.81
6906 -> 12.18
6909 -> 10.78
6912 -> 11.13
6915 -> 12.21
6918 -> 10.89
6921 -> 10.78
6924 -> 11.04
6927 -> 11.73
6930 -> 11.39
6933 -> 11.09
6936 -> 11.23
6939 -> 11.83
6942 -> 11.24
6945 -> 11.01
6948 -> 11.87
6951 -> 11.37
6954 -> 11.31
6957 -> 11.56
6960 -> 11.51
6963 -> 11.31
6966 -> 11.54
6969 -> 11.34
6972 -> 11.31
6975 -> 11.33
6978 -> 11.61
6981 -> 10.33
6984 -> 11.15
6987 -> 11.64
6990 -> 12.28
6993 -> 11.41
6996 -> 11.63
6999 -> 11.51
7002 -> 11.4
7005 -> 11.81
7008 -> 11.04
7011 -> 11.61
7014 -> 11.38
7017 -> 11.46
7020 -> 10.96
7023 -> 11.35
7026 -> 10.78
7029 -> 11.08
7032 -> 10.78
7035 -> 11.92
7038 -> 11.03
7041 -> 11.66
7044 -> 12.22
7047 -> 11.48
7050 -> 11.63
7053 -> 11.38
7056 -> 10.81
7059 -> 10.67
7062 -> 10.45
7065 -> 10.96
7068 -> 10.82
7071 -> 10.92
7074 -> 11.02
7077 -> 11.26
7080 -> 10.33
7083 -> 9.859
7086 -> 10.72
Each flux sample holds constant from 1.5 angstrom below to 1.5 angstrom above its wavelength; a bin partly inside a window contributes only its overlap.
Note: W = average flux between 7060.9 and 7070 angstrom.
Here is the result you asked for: 10.8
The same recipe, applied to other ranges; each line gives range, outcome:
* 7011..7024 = 11.3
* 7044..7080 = 11.1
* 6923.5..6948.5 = 11.4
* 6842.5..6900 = 11.4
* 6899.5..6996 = 11.4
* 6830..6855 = 11.5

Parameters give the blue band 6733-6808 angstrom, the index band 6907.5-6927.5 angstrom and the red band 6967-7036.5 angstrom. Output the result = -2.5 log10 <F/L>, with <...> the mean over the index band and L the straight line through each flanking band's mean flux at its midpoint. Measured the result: 0.01 mag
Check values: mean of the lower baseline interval 11.2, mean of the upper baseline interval 11.4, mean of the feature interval 11.2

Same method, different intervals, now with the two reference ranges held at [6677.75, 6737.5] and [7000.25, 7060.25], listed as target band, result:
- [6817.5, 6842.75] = -0.018 mag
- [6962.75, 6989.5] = -0.001 mag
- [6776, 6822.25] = 0.001 mag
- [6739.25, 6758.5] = 0.013 mag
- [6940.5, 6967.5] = -0.011 mag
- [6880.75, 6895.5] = -0.035 mag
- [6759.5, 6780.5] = -0.012 mag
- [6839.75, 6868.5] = -0.013 mag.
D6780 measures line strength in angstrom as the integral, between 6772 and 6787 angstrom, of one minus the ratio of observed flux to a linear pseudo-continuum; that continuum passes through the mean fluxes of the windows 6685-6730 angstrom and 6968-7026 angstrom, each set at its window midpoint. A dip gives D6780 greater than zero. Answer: -0.40 angstrom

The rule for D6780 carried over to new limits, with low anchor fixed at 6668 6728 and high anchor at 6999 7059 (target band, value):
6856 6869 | 0.12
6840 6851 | -0.42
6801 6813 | 0.11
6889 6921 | -0.07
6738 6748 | 0.18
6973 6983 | 0.20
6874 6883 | 0.28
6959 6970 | -0.10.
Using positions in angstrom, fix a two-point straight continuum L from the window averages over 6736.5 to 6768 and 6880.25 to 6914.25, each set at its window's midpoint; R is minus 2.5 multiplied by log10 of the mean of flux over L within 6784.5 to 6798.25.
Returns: 0.04 mag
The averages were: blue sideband 11.2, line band 10.9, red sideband 11.4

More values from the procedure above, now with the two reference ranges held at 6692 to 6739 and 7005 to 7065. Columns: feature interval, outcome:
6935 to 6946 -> -0.01 mag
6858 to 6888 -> -0.01 mag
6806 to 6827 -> -0.04 mag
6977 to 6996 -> -0.02 mag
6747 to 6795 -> -0.01 mag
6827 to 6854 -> -0.03 mag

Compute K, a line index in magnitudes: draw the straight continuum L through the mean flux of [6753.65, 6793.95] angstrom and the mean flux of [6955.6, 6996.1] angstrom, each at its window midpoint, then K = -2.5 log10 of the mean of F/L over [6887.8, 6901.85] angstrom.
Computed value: -0.01 mag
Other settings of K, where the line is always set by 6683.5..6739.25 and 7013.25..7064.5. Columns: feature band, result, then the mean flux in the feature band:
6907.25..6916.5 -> -0.02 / 11.4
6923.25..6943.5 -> -0.02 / 11.4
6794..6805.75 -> 0.05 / 10.7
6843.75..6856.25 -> -0.04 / 11.6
